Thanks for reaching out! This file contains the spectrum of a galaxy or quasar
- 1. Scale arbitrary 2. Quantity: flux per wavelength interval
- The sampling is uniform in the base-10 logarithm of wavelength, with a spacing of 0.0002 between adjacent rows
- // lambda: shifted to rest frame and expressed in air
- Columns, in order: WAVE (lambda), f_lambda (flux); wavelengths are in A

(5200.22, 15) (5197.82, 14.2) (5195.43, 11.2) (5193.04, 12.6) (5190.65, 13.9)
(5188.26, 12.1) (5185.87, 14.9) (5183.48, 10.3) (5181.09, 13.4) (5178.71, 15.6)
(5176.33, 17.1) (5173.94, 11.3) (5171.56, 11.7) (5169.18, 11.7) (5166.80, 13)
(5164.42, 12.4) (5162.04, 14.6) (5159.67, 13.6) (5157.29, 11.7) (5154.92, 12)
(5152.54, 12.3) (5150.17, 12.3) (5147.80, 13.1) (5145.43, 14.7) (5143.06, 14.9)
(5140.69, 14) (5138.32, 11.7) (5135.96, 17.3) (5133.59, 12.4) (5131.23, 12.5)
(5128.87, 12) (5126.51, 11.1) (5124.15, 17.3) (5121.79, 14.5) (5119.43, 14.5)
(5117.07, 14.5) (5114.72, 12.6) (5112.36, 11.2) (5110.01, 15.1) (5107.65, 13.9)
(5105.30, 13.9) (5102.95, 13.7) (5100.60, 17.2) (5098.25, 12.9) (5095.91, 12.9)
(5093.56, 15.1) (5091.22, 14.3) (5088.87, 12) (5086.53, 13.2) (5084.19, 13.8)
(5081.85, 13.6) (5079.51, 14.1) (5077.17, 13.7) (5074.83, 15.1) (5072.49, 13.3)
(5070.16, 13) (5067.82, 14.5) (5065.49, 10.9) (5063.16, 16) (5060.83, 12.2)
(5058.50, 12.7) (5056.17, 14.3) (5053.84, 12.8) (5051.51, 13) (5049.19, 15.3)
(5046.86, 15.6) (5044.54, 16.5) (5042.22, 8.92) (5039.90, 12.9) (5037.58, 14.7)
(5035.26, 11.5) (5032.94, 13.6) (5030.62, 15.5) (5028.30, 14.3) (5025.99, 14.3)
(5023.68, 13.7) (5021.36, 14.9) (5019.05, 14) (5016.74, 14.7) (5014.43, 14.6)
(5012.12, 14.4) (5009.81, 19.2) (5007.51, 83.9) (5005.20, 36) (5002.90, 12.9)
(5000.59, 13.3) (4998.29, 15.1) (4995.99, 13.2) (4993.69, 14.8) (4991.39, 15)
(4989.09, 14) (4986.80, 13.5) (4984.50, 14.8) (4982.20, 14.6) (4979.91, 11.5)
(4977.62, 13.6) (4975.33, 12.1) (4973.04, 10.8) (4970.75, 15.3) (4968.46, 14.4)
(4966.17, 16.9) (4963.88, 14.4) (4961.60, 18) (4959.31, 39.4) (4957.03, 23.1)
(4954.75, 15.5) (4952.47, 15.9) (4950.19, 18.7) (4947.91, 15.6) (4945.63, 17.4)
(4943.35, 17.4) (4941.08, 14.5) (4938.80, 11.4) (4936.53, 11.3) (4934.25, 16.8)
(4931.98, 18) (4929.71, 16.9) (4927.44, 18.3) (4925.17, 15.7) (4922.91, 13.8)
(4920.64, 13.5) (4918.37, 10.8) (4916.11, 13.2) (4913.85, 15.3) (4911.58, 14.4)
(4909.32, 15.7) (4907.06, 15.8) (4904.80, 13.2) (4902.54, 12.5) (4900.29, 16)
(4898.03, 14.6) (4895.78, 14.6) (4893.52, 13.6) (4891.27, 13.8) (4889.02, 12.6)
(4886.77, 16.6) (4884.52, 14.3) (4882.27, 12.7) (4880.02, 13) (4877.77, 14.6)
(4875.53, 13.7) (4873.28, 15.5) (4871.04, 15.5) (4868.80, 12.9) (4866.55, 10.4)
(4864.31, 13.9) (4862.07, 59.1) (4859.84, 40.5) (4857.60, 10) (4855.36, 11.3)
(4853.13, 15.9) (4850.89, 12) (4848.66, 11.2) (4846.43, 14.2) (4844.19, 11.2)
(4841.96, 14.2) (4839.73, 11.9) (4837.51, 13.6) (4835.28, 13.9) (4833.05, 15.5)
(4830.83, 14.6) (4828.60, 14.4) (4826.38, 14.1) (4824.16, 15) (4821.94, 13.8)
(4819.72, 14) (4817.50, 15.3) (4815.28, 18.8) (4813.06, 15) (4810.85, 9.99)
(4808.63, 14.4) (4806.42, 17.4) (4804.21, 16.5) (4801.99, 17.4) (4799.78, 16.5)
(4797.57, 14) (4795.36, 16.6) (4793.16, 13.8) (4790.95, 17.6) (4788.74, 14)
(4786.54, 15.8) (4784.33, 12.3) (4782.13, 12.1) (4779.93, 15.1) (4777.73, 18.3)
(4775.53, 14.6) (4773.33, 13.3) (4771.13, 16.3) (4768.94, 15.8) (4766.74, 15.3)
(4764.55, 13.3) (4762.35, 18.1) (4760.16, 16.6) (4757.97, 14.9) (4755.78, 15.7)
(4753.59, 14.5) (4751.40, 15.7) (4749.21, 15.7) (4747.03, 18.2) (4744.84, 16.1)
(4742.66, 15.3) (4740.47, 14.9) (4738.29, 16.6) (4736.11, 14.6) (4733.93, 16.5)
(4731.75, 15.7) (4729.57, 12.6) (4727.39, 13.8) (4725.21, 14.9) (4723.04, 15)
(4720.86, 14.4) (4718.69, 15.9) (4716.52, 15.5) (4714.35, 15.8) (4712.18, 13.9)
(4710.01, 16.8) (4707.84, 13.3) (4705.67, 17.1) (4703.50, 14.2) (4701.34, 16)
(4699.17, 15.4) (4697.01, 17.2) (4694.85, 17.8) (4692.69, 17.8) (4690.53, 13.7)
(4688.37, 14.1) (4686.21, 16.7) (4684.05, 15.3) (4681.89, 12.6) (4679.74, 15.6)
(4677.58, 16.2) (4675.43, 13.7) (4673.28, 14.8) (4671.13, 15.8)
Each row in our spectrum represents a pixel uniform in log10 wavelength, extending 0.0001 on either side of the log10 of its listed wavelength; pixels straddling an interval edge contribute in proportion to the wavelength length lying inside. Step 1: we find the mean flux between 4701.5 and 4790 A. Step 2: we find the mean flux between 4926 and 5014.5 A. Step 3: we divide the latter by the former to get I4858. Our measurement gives 1.19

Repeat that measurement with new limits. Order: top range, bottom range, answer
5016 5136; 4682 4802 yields 0.89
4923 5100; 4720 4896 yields 1.03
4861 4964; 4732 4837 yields 1.07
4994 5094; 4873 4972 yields 1.02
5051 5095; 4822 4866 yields 0.80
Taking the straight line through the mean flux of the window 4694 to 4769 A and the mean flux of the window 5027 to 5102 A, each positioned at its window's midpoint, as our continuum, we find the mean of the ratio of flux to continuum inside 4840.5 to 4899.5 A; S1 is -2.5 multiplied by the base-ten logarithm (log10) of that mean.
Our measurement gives -0.10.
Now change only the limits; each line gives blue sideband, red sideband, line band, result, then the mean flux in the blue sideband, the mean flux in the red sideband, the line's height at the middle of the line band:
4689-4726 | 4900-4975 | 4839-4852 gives 0.260 mag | 15.6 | 16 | 15.8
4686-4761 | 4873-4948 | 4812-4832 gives 0.002 mag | 15.5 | 14.6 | 15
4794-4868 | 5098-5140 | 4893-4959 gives -0.013 mag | 16.2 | 13.8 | 15.4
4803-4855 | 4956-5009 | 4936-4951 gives 0.193 mag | 14.2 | 19.6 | 18.2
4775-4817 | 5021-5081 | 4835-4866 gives -0.206 mag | 15.3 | 13.7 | 14.9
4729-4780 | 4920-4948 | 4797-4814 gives 0.027 mag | 15.6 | 15.5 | 15.6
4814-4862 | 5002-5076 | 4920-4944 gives 0.080 mag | 16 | 16.8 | 16.4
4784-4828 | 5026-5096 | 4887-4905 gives 0.045 mag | 15.2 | 13.7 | 14.6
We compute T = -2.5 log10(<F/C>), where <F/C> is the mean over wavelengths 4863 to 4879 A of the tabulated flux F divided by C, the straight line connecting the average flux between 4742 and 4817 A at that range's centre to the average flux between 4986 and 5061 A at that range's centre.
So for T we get 0.120 mag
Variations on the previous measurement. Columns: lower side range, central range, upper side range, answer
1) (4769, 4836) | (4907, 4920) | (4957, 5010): 0.26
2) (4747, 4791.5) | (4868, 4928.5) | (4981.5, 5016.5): 0.26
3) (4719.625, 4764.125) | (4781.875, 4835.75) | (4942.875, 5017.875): 0.10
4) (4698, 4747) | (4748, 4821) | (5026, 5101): -0.02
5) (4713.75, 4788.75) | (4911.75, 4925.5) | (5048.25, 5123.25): 0.07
